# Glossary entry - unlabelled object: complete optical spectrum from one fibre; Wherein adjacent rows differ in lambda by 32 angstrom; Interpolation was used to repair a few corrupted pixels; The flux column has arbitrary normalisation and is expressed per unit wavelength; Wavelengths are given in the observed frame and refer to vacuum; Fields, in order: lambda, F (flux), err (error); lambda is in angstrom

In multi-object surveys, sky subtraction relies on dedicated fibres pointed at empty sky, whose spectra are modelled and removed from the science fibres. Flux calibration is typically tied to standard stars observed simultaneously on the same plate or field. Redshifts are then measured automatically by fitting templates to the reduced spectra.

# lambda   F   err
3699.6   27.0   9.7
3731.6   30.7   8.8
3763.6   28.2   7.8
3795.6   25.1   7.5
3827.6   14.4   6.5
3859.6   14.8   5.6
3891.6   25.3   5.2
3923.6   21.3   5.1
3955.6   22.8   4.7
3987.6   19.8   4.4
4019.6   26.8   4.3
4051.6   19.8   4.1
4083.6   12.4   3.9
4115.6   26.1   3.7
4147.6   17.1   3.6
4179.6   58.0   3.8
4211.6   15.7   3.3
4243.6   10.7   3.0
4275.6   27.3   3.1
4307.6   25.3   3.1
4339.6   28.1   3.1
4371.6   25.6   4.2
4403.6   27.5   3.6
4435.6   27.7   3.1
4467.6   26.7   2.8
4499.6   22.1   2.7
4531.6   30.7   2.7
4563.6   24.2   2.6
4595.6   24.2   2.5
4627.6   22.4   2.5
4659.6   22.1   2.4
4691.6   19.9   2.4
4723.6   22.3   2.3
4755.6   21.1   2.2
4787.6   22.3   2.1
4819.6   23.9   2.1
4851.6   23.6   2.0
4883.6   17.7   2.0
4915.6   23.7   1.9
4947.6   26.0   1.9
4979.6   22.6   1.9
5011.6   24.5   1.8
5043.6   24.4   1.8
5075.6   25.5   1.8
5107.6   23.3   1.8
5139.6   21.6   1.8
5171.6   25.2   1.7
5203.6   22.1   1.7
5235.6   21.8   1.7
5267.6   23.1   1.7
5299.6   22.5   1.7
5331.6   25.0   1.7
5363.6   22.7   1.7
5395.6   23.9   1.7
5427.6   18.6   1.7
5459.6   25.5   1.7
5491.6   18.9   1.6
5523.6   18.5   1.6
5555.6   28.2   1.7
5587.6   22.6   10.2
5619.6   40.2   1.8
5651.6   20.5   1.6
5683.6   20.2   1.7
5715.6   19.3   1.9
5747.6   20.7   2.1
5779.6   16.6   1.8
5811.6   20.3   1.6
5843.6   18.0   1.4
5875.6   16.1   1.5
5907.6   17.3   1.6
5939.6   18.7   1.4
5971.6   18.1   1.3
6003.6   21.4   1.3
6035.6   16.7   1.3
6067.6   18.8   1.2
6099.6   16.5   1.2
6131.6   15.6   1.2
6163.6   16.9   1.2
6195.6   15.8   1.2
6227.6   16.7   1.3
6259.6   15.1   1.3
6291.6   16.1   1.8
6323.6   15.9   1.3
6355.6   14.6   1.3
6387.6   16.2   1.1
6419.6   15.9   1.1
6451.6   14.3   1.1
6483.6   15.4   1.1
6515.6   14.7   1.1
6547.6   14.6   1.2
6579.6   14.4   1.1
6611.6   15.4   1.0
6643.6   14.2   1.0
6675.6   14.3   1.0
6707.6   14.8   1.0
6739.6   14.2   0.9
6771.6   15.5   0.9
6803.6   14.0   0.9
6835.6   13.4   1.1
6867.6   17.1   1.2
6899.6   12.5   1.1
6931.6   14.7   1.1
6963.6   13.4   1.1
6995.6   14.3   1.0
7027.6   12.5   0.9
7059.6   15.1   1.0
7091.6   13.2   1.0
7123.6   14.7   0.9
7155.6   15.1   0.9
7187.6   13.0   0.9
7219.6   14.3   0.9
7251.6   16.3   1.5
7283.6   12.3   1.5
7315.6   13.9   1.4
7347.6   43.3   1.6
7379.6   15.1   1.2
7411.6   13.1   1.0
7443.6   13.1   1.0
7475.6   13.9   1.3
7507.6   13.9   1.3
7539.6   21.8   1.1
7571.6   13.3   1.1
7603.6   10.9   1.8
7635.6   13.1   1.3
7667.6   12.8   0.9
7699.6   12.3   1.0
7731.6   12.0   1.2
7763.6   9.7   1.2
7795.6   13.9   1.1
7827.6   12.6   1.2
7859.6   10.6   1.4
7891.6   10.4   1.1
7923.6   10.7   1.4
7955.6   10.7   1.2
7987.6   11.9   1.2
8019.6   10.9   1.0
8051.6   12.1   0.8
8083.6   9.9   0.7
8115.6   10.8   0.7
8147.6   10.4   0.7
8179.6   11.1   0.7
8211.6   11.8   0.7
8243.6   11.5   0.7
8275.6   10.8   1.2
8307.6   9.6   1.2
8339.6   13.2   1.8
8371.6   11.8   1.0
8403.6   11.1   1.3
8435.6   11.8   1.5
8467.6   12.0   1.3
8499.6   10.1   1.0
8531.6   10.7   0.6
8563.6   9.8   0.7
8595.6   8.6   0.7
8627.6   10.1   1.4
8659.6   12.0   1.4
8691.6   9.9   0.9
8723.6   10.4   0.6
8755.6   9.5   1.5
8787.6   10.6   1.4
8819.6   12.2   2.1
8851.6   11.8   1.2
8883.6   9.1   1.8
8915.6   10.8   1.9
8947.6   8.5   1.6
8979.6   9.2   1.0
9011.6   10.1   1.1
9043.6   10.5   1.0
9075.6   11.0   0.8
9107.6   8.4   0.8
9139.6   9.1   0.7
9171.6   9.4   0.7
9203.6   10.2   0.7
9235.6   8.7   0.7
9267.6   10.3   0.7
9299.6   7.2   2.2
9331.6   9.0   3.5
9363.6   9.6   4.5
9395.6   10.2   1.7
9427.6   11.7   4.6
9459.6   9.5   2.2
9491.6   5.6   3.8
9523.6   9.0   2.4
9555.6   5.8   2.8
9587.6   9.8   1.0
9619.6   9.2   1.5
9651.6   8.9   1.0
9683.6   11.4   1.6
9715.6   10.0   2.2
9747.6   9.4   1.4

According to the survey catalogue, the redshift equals 0.121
